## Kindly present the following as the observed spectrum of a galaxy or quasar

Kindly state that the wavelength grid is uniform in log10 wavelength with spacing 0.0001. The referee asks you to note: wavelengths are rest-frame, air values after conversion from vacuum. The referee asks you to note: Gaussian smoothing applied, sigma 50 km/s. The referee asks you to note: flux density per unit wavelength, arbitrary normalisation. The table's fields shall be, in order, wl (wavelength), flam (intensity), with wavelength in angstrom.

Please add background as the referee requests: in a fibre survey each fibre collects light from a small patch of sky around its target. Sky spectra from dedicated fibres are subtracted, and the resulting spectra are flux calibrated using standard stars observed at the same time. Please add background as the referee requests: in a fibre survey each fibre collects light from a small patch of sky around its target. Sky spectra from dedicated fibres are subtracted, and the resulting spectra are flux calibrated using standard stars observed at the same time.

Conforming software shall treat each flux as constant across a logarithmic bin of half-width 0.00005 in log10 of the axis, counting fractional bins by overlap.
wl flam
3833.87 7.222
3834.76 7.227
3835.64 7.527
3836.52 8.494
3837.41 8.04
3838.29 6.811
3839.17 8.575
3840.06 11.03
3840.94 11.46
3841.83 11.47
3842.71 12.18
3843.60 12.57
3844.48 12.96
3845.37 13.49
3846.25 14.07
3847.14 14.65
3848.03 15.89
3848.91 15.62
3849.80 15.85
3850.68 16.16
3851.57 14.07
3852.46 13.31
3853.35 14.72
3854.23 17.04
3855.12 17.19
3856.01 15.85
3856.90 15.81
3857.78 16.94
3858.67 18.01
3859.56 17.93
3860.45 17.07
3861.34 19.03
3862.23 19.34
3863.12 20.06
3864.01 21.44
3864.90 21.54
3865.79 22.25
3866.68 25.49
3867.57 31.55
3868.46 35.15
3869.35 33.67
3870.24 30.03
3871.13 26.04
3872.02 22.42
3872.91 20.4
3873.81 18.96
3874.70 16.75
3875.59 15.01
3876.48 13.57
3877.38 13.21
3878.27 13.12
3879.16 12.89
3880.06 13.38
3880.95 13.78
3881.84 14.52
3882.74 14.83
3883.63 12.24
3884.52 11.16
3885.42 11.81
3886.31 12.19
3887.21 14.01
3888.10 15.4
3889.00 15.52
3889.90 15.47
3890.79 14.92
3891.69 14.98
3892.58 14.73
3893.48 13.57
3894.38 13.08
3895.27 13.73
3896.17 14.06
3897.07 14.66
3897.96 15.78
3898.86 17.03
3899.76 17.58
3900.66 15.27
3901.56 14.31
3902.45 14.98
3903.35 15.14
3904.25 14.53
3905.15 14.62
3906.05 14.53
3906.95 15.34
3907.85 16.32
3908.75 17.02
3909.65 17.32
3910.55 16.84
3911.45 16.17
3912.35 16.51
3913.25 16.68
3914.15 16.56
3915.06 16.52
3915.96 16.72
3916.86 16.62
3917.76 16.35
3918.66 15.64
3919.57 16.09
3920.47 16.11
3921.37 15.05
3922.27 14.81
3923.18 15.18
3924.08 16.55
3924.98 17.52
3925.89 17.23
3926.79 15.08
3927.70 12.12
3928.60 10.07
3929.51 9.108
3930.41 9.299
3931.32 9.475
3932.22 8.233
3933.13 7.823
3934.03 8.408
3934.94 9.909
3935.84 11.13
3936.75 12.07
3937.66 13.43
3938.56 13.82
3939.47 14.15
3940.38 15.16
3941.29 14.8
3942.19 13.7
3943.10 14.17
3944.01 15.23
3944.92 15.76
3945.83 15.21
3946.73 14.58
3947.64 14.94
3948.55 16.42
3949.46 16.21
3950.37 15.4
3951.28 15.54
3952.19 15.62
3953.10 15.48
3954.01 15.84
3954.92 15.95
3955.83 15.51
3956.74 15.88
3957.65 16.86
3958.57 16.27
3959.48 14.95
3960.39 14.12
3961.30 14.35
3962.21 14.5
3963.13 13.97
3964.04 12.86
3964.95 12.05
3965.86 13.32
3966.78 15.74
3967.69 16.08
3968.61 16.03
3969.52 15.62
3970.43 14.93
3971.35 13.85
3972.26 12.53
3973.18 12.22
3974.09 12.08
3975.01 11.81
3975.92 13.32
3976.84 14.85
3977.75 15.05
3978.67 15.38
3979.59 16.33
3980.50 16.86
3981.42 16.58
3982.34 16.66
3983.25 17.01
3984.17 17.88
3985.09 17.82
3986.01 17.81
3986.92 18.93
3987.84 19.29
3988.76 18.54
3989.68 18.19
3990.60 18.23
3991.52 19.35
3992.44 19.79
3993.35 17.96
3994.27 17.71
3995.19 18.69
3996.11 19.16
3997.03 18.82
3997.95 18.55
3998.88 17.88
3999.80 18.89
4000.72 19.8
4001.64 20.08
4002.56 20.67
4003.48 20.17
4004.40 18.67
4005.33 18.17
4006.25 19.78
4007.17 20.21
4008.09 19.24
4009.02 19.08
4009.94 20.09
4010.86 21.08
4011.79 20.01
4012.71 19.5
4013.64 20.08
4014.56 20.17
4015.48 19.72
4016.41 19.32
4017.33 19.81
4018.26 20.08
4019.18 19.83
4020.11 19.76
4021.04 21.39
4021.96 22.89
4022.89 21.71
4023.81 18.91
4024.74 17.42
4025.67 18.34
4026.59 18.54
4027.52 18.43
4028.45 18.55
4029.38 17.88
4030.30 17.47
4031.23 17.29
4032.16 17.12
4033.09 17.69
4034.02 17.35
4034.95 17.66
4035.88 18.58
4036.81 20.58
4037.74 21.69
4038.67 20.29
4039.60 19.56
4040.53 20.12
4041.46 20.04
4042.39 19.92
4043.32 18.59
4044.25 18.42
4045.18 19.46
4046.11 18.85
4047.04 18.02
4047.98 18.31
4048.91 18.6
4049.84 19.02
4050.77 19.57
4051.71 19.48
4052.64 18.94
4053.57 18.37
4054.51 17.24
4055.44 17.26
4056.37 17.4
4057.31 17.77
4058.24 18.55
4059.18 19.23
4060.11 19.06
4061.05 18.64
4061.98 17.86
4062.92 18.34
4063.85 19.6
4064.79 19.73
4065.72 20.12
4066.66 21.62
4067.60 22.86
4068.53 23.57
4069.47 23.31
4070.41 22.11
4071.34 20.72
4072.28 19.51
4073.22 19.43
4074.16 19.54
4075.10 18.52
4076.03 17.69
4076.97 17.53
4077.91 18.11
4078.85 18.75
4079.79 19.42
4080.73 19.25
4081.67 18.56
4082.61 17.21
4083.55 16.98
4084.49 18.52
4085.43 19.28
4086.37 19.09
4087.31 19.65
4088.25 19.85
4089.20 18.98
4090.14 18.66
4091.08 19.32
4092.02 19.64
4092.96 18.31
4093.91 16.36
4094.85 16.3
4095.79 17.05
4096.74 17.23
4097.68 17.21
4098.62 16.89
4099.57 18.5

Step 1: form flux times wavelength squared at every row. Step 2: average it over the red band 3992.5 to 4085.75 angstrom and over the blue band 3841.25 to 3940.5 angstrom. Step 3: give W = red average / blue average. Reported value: 1.31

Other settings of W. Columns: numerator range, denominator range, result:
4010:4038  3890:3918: 1.32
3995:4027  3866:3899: 1.21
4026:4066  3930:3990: 1.34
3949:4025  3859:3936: 1.13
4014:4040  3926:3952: 1.55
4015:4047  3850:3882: 1.09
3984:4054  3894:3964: 1.37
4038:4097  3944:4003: 1.23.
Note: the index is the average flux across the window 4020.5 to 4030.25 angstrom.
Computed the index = 19.3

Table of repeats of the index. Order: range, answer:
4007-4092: 19.2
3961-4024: 17.7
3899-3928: 15.9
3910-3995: 15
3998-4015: 19.6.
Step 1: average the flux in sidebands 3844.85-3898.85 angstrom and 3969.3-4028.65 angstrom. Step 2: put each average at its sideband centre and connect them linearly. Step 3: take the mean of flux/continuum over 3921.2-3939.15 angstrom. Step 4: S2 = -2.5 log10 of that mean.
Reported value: 0.391 mag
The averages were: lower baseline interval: 17.1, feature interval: 12.3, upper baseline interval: 18.2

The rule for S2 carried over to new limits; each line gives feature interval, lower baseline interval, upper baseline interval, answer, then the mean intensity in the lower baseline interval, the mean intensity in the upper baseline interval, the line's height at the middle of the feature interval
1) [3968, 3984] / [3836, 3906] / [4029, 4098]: 0.19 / 16.1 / 18.9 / 17.6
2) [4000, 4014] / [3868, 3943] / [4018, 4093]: -0.11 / 15.3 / 19.2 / 17.9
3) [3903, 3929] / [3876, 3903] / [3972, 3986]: -0.09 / 14.2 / 15.2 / 14.5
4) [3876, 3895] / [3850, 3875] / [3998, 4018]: 0.43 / 20.6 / 19.6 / 20.5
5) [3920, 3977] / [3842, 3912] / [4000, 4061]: 0.27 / 16.7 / 19.2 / 17.9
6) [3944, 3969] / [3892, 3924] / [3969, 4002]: 0.09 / 15.6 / 16.9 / 16.4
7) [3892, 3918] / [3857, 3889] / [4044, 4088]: 0.20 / 18.6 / 19.1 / 18.7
